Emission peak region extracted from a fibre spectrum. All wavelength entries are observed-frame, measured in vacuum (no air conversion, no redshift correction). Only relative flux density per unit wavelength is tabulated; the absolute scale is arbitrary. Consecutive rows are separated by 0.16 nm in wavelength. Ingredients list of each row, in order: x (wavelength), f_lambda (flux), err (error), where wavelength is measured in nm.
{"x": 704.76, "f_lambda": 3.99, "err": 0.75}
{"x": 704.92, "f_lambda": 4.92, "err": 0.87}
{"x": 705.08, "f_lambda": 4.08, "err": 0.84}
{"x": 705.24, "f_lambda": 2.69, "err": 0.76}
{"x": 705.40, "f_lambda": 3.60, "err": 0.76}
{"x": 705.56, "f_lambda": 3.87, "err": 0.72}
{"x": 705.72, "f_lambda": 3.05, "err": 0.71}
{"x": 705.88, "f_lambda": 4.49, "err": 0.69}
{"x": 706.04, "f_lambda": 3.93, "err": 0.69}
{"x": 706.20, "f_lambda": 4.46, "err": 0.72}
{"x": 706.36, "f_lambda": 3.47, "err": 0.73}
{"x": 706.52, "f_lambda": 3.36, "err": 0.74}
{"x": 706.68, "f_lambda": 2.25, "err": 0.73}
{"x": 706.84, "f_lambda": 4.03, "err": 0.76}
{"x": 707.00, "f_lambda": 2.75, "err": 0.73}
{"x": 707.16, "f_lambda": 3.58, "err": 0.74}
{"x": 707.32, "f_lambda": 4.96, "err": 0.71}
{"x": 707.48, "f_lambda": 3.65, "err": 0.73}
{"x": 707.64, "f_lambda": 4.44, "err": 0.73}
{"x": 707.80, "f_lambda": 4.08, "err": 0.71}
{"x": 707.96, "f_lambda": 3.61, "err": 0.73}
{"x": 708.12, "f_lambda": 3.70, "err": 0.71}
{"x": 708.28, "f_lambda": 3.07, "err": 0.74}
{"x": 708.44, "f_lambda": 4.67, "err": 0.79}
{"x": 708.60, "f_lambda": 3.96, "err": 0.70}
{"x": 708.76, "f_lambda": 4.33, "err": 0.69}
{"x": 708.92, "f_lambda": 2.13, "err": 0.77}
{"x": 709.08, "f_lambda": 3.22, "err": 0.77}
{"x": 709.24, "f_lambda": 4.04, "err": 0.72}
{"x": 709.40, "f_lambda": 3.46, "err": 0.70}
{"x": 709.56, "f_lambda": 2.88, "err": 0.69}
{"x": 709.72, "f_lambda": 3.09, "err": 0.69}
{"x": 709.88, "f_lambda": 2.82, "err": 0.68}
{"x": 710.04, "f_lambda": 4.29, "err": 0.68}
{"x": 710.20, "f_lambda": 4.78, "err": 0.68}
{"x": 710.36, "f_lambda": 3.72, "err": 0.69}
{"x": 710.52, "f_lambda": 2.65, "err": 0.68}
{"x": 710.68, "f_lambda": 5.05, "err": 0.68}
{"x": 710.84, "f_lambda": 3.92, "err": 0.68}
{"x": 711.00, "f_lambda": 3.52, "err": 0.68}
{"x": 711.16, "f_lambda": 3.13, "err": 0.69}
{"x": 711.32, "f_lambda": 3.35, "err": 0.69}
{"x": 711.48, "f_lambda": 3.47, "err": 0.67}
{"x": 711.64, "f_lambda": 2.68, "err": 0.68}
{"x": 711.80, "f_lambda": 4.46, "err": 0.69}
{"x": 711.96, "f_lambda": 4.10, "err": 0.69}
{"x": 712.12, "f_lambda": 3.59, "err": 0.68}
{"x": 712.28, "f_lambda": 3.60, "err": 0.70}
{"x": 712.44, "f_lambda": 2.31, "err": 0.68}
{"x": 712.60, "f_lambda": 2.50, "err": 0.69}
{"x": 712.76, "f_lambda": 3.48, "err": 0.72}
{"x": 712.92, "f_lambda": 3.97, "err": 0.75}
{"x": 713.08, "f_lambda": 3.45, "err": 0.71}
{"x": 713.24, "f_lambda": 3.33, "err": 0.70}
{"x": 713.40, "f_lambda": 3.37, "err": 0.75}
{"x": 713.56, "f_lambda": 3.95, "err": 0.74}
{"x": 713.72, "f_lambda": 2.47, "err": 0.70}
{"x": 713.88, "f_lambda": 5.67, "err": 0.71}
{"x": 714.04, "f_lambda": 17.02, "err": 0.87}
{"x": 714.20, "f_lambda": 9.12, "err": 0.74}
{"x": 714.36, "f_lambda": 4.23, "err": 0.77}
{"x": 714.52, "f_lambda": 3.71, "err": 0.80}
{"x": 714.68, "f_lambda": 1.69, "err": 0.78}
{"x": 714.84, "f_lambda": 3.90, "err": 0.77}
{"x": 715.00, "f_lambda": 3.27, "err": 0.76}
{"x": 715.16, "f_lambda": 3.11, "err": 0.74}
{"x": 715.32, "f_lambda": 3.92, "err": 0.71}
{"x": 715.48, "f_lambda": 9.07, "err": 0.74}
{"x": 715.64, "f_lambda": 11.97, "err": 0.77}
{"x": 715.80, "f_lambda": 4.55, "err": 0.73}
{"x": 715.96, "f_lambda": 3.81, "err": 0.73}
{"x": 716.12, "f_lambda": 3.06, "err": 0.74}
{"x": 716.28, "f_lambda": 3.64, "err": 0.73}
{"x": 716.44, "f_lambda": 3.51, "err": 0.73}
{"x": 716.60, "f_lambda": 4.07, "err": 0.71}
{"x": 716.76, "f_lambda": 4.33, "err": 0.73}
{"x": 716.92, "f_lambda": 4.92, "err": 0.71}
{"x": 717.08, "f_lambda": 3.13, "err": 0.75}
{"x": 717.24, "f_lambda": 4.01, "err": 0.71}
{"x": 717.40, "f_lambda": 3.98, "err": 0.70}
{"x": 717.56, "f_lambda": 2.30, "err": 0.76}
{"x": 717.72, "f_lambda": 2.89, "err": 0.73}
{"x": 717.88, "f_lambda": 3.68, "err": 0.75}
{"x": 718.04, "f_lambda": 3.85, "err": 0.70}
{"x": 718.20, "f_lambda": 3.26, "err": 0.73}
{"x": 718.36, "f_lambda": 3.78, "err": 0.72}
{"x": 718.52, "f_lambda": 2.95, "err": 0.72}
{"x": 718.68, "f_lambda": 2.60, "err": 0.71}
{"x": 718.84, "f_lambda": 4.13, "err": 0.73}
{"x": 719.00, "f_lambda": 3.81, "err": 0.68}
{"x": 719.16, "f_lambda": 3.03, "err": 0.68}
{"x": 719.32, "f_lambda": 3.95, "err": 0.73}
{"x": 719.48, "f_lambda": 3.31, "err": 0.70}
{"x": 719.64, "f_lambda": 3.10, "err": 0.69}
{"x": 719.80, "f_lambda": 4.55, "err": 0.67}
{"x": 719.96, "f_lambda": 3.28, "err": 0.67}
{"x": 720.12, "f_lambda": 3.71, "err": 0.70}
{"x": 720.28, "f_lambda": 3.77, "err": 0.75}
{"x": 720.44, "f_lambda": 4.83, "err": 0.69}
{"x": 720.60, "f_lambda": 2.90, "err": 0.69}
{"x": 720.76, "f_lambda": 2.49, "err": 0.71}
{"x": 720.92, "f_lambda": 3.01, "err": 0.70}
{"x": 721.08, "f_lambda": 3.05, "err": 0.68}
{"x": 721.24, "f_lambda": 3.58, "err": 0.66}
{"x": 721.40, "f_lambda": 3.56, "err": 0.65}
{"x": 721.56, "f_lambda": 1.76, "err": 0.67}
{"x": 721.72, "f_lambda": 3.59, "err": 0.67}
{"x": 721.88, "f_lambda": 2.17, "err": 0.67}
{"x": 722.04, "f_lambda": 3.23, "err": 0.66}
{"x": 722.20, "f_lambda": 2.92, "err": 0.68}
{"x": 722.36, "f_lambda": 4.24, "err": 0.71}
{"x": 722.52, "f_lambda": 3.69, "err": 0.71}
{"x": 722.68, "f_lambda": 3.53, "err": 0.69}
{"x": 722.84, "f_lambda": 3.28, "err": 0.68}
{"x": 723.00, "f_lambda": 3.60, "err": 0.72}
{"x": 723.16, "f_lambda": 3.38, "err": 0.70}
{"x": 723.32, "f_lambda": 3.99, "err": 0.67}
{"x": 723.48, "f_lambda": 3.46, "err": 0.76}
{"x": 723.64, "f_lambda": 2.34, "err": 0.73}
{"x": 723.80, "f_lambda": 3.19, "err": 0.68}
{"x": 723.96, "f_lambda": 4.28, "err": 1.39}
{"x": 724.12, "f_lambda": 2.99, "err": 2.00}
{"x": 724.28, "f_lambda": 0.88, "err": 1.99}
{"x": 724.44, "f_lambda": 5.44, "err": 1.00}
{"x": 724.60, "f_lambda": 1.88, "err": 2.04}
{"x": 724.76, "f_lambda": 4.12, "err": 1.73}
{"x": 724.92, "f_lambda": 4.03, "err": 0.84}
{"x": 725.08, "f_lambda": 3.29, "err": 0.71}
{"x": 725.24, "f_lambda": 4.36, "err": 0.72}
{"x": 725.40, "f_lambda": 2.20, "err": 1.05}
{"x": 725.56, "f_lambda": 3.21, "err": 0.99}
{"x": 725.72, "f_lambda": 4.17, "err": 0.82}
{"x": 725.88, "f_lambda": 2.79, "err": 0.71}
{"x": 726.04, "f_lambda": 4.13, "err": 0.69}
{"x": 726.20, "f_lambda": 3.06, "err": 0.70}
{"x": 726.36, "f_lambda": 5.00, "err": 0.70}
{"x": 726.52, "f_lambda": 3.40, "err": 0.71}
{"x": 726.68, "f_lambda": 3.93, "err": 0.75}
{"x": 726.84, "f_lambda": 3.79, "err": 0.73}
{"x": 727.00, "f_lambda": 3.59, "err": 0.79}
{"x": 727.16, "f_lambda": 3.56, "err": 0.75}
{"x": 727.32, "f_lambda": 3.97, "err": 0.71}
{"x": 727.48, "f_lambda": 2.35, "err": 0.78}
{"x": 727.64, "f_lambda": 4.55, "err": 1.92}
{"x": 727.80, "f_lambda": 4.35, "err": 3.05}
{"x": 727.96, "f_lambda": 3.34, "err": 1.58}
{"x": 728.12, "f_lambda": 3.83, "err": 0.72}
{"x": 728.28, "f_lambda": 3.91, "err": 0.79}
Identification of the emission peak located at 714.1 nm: [S II] 6716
